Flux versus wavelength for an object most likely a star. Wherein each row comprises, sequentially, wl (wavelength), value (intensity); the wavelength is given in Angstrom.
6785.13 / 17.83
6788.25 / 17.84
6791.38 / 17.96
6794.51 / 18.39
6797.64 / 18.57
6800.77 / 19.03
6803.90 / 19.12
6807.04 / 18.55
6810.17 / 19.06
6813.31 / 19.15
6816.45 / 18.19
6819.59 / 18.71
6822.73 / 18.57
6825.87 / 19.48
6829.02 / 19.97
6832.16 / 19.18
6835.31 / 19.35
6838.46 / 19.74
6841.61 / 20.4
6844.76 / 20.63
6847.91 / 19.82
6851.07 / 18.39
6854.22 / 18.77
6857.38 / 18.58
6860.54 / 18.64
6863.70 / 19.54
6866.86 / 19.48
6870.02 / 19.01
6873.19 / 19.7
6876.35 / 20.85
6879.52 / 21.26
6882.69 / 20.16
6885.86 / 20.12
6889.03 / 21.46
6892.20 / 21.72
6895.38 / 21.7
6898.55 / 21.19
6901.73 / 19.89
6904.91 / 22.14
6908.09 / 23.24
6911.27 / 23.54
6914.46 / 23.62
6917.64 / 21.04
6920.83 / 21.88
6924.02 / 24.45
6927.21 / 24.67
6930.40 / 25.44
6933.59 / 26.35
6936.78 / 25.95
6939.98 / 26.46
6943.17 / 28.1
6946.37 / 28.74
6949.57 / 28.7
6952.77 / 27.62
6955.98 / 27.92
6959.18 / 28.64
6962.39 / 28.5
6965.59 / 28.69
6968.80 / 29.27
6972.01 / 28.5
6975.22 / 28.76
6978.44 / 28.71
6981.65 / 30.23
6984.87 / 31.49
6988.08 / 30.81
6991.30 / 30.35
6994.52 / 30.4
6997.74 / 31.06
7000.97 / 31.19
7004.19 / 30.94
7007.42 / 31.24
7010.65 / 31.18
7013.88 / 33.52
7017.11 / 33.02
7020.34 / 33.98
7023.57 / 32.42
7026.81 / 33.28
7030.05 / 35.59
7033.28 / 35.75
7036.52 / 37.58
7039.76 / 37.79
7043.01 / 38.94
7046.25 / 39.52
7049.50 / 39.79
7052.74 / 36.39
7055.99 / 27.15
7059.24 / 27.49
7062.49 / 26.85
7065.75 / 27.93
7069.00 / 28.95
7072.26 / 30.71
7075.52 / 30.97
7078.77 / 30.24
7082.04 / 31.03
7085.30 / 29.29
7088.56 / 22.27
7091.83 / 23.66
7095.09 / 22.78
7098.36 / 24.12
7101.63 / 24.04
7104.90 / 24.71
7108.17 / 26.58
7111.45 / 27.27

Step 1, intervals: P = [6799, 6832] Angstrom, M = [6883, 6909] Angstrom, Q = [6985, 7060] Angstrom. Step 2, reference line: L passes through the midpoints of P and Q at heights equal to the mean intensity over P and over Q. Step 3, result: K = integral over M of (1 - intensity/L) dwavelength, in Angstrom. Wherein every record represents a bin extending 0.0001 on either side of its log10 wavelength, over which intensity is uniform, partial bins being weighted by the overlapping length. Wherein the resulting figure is 3.5 Angstrom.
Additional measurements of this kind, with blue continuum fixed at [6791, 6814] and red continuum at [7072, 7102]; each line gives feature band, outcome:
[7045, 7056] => -4.7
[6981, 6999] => -5.0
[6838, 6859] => 0.6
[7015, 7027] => -3.9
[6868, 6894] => 0.6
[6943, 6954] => -2.6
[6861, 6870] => 0.5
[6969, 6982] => -2.9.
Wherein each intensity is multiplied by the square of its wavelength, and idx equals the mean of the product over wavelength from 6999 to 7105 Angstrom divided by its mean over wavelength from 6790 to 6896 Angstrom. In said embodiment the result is 1.69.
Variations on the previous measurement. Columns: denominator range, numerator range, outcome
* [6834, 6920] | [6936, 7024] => 1.50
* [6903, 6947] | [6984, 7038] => 1.36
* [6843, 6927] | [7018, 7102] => 1.57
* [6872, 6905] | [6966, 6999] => 1.47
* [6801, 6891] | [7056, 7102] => 1.49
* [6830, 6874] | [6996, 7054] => 1.88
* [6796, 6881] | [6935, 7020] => 1.60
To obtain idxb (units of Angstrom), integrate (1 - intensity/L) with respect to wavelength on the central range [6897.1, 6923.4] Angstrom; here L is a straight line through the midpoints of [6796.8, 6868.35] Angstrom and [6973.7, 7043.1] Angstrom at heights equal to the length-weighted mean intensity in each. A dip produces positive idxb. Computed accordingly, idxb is 3.1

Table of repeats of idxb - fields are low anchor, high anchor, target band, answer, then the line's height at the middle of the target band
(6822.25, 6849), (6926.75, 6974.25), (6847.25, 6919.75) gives 7.6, 23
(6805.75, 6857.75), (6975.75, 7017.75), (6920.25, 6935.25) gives 0.8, 26.1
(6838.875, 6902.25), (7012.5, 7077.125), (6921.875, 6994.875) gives -3.7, 26.8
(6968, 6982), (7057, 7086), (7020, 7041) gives -4.4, 29.1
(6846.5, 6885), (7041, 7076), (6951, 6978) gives -2.5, 26.1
